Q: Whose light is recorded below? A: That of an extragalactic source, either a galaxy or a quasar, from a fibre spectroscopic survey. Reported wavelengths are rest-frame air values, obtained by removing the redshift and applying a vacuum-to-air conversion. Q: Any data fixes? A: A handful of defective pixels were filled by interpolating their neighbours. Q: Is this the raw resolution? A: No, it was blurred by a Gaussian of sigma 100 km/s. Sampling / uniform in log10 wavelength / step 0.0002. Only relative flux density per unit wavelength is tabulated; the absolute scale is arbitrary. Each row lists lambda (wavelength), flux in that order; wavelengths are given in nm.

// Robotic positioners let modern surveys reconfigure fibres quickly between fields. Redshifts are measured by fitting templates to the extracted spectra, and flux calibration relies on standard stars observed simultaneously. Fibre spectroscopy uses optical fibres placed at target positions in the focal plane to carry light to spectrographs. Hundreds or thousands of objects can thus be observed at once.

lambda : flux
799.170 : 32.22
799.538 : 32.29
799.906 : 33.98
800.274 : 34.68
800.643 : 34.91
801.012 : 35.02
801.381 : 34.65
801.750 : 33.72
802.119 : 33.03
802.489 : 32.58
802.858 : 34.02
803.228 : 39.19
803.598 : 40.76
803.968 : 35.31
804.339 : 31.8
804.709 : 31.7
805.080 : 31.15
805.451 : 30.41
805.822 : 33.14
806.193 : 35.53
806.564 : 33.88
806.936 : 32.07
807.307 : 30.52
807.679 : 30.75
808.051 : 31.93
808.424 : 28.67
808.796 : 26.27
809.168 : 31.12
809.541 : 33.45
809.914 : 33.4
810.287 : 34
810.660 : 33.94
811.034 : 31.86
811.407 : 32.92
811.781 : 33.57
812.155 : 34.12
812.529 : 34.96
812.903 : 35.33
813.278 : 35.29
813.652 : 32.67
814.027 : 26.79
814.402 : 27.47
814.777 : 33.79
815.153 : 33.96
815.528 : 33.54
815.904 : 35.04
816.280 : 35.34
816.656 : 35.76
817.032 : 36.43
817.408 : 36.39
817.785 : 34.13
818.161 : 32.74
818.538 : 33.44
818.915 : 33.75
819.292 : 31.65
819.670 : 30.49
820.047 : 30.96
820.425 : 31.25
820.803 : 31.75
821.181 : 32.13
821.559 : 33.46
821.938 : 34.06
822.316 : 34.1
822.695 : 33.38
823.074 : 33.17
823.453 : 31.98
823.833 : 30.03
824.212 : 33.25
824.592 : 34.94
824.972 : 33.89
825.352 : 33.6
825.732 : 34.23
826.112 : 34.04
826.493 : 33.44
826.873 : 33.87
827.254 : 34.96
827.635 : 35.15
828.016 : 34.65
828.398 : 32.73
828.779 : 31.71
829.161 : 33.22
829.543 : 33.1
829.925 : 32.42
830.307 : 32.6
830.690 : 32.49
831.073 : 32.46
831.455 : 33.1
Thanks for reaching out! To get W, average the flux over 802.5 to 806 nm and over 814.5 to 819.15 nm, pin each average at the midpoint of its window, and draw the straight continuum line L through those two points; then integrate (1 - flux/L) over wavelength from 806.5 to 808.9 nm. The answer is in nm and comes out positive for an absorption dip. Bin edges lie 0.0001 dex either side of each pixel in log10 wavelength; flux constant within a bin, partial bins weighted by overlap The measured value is 0.25 nm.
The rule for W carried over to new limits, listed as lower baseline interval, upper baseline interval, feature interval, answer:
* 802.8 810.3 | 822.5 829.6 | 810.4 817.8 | -0.14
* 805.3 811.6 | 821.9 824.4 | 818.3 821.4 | 0.06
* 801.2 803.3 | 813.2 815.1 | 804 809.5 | 0.26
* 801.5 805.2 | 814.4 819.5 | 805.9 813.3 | 0.34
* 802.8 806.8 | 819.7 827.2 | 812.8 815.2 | 0.12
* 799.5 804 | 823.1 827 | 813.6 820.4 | 0.18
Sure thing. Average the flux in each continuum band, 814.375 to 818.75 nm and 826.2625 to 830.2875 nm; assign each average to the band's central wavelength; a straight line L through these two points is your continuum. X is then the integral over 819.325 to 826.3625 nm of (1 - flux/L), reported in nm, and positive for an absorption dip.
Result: 0.22 nm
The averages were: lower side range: 34.2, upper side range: 33.5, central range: 32.8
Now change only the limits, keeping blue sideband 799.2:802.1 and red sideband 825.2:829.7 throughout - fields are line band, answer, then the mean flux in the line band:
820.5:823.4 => 0.07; 33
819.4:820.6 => 0.10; 30.9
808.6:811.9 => 0.16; 32.3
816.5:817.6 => -0.08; 36.2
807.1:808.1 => 0.09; 31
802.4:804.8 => -0.09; 35.3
